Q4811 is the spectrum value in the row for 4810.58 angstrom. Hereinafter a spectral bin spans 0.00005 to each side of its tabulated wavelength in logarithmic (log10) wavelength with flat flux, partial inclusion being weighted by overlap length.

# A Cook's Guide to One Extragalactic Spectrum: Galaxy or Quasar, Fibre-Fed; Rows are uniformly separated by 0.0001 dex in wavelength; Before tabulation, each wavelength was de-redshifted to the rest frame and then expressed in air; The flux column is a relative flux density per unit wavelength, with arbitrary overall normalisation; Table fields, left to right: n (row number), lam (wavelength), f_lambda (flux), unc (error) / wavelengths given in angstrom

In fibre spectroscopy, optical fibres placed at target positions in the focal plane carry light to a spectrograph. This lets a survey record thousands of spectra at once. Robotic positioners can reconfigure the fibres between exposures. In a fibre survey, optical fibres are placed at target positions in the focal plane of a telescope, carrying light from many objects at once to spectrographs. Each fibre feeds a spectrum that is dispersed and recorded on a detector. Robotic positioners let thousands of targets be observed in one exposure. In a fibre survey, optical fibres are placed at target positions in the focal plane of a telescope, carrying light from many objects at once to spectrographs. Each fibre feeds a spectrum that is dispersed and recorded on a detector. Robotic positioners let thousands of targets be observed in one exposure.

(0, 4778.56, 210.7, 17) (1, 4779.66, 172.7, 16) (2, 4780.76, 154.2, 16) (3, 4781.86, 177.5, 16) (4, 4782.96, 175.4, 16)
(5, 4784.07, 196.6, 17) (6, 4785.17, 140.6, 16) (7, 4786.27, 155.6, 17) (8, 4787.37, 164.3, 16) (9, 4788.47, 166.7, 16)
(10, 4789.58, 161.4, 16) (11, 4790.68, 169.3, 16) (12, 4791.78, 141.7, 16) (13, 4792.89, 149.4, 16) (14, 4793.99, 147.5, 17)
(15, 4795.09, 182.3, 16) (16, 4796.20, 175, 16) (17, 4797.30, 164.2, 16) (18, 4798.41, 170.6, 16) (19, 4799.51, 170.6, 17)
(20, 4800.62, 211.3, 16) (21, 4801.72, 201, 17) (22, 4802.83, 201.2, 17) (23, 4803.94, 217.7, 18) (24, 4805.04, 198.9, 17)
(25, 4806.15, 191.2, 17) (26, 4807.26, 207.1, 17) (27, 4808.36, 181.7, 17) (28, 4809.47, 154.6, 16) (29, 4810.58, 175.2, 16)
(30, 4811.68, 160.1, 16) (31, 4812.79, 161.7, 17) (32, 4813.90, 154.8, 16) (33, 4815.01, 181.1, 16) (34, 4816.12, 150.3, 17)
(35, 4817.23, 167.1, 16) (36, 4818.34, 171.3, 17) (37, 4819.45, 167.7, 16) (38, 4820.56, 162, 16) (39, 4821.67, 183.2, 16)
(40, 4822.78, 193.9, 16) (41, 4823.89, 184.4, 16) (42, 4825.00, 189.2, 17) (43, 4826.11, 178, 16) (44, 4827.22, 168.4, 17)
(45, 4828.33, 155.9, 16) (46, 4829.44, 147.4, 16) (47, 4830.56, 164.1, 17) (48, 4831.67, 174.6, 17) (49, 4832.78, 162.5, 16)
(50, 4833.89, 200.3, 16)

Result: 175.2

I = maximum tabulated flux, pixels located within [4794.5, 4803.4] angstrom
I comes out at 211.3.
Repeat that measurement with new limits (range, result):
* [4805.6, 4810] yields 207.1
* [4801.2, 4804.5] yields 217.7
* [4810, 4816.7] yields 181.1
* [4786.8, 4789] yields 166.7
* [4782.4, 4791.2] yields 196.6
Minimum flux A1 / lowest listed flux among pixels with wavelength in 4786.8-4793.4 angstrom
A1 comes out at 141.7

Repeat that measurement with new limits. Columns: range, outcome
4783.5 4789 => 140.6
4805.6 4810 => 154.6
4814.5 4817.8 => 150.3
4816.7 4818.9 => 167.1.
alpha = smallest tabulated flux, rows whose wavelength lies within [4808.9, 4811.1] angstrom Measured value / 154.6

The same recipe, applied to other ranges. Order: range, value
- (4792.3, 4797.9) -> 147.5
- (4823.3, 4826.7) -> 178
